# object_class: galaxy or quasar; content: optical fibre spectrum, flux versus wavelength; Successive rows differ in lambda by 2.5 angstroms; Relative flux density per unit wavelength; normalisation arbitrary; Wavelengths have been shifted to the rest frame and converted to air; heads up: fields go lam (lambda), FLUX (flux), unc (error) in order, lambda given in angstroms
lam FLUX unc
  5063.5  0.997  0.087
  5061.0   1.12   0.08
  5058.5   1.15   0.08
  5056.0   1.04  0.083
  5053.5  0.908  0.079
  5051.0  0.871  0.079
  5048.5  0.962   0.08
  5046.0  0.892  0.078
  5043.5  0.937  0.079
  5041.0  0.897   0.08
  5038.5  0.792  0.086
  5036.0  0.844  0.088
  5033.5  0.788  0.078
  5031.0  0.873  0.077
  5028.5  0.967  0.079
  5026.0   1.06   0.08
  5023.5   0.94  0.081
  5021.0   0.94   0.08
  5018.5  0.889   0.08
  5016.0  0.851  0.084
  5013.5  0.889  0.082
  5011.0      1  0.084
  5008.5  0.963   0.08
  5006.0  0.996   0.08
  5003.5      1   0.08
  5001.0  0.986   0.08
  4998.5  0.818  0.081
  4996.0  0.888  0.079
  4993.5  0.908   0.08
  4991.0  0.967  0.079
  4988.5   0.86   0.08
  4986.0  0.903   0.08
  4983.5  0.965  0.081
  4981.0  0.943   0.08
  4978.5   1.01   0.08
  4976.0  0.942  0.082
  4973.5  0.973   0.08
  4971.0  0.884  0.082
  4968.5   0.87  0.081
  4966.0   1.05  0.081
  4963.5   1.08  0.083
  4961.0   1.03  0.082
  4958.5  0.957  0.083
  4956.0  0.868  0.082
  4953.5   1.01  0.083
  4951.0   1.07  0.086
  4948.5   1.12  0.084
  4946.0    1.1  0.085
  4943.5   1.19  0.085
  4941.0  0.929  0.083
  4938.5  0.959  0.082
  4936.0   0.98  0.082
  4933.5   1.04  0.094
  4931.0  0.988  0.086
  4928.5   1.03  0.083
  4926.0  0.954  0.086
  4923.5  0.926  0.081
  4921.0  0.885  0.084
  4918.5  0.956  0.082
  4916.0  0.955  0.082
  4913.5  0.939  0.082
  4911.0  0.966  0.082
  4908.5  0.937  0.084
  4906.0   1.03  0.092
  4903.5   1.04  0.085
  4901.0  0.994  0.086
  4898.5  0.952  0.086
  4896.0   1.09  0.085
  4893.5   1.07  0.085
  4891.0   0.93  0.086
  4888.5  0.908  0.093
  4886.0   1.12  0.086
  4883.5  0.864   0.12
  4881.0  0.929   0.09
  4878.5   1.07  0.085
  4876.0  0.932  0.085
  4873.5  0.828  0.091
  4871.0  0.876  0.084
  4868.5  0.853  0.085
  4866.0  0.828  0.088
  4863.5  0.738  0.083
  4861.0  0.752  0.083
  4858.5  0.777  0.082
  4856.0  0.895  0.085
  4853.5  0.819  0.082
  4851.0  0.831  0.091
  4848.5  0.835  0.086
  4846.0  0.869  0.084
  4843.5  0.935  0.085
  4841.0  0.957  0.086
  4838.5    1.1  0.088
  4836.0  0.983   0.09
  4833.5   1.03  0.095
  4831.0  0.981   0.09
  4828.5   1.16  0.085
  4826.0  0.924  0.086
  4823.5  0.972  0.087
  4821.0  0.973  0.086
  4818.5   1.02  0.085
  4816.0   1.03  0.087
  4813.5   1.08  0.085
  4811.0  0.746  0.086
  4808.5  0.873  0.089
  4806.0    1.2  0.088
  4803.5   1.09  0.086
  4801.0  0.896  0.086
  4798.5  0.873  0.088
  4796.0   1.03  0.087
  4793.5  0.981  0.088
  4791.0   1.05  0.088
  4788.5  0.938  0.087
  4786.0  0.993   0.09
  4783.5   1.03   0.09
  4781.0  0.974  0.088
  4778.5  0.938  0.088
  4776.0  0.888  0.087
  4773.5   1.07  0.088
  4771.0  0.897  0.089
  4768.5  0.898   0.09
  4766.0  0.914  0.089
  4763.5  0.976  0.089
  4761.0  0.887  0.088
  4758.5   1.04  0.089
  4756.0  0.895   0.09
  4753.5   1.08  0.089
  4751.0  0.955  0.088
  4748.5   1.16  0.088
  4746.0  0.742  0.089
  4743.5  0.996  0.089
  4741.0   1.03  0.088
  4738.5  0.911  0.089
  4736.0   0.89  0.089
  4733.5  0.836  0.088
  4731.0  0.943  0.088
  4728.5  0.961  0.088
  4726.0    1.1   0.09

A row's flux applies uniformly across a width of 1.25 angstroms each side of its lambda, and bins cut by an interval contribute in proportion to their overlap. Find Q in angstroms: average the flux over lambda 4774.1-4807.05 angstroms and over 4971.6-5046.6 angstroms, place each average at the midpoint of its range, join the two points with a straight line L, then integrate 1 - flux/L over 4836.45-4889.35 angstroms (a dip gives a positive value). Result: 4.1 angstroms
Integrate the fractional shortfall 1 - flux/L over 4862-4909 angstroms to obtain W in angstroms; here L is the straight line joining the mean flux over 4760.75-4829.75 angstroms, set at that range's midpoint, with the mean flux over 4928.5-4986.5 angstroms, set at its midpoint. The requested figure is 2.0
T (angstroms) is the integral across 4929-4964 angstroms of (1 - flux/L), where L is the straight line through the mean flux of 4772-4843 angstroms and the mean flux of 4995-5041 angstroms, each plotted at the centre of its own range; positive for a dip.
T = -3.00 angstroms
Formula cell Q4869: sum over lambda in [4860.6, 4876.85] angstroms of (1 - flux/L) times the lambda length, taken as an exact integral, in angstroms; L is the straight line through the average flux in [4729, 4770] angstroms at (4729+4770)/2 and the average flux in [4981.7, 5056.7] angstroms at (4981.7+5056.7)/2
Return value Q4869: 1.8 angstroms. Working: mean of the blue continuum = 0.947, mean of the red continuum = 0.919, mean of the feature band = 0.831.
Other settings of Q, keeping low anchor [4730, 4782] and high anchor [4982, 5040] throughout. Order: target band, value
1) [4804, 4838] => -2.2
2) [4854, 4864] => 1.5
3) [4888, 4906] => -1.4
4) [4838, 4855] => 0.7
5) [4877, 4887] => -0.6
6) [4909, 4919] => -0.3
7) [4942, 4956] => -2.3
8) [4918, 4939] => -1.0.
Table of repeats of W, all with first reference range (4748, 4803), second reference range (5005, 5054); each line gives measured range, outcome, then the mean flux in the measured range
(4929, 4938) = -0.6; 1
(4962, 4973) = -0.5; 0.972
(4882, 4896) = -0.6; 0.987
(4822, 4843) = -1.2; 1.01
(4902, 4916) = -0.6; 0.98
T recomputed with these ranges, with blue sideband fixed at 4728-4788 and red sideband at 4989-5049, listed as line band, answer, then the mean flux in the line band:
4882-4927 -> -1.9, 0.973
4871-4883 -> 0.1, 0.928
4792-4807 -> -1.0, 1.01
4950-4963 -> -0.9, 0.991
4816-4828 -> -0.6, 0.99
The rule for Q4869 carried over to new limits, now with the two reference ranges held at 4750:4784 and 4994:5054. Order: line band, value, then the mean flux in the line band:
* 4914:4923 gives 0.0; 0.932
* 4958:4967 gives -1.1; 1.03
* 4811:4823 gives -0.5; 0.993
